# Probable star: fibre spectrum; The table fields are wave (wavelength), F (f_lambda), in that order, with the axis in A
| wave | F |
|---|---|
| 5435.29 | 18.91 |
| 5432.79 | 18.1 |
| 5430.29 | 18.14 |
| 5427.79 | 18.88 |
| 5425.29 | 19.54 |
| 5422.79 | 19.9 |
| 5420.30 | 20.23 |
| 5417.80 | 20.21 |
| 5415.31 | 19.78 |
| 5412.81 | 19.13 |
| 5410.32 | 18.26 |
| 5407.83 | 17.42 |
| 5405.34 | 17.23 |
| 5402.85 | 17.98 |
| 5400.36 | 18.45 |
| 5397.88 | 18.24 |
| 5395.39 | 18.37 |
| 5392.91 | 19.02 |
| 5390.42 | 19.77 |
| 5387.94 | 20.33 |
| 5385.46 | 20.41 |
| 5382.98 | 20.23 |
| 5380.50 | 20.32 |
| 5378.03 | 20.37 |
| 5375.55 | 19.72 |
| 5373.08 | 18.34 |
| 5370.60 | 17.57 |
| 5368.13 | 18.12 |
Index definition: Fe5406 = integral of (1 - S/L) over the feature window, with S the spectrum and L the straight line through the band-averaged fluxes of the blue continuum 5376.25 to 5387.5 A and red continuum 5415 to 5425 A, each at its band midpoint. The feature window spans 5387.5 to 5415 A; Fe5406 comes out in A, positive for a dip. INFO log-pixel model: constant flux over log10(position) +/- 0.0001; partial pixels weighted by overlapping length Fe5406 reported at 2.2 A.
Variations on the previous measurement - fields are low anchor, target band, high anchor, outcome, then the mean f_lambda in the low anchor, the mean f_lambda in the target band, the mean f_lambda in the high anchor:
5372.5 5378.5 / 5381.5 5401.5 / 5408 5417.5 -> -0.1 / 19.5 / 19.4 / 19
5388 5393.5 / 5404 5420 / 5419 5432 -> 0.5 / 19.6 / 18.8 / 19.3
